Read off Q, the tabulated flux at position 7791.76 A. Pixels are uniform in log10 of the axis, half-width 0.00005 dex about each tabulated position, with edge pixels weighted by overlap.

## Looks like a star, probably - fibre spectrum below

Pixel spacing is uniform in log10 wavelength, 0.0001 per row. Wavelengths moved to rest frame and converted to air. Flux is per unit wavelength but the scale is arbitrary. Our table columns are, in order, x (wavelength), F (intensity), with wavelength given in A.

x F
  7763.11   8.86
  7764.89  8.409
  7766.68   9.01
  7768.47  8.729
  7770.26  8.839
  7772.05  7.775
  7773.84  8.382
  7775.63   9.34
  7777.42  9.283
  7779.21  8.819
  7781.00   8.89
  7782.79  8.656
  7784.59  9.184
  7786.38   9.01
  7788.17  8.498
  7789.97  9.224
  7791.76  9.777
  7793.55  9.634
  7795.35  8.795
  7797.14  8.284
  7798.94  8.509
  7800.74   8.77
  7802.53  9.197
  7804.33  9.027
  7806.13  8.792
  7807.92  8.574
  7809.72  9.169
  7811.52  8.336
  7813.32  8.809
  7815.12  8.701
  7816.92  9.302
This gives 9.777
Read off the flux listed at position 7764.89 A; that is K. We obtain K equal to 8.409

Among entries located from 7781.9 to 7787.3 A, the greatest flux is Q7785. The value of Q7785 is 9.184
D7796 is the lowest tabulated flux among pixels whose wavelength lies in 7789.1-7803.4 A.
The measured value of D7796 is 8.284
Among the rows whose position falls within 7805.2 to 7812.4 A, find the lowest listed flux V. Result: 8.336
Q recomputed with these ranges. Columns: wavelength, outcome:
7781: 8.89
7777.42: 9.283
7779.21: 8.819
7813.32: 8.809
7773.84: 8.382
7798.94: 8.509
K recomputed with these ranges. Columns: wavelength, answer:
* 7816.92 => 9.302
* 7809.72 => 9.169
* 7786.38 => 9.01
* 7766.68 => 9.01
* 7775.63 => 9.34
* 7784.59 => 9.184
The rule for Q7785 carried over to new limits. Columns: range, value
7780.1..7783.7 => 8.89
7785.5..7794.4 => 9.777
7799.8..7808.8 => 9.197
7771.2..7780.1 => 9.34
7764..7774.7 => 9.01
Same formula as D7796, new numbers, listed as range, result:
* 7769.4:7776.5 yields 7.775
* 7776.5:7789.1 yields 8.498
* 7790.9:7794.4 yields 9.634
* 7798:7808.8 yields 8.509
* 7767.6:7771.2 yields 8.729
